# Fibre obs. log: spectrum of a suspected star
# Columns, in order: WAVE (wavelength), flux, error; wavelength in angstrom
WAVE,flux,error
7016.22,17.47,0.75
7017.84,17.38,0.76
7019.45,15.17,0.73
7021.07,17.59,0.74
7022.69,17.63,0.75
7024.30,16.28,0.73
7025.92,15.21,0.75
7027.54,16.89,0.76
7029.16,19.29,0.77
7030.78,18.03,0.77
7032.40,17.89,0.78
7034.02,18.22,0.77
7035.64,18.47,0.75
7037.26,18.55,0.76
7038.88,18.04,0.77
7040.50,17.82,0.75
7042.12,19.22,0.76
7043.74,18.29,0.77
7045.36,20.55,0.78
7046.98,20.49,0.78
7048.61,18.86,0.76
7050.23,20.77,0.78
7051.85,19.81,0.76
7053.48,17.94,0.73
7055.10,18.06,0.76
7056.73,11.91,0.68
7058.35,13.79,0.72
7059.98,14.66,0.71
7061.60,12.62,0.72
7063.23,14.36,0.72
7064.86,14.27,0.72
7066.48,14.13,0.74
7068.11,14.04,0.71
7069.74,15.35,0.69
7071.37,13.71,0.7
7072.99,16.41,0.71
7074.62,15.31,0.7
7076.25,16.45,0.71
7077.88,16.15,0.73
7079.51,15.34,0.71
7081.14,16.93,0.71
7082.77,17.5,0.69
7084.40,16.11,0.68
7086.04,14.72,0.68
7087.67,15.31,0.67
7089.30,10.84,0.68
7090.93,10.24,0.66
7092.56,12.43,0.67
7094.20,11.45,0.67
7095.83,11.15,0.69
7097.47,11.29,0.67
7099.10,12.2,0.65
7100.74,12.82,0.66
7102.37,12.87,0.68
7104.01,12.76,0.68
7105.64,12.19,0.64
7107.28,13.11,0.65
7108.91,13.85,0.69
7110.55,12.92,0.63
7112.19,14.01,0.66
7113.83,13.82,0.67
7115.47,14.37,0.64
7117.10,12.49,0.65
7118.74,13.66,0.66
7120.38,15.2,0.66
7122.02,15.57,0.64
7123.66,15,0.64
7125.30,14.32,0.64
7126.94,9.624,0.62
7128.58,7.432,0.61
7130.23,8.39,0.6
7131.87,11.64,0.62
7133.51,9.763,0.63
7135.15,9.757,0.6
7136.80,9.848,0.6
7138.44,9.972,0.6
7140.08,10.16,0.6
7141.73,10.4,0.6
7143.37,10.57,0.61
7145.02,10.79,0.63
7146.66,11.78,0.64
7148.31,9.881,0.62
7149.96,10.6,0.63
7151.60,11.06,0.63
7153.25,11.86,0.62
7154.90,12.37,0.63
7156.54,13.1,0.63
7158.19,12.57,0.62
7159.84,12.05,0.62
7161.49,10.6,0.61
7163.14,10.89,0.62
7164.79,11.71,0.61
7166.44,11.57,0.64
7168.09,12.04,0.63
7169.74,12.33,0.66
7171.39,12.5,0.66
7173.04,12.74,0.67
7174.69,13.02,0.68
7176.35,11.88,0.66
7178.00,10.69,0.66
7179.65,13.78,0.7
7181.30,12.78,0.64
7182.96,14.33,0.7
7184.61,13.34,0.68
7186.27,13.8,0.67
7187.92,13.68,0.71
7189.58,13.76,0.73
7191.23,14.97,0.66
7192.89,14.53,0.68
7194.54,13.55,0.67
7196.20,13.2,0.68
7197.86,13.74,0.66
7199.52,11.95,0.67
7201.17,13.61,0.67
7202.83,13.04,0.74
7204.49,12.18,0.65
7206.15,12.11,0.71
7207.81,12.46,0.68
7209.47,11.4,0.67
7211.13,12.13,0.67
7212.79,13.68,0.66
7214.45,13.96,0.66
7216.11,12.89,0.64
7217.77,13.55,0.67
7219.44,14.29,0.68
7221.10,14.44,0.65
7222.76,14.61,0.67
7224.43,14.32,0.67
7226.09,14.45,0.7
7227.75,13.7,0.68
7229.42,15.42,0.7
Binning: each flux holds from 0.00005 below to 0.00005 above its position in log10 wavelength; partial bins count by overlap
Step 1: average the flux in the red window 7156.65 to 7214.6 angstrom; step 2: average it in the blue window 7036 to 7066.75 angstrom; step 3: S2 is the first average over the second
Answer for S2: 0.74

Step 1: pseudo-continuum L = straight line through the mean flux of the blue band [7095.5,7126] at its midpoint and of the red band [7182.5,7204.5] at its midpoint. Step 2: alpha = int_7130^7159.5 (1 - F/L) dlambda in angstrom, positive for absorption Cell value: 5.7 angstrom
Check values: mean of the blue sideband 13.4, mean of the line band 10.9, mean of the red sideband 13.6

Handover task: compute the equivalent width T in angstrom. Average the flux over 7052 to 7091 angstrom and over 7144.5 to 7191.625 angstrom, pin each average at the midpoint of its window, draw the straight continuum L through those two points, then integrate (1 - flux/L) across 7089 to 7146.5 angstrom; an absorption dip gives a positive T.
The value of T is 7.53 angstrom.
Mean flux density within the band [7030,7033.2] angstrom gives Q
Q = 18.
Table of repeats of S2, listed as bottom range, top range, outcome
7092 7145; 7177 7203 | 1.12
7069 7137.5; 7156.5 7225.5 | 0.98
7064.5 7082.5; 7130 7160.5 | 0.71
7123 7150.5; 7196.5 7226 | 1.25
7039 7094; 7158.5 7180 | 0.75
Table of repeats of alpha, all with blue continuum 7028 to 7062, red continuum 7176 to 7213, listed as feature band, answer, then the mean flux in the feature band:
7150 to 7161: 1.8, 12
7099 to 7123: 3.4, 13.5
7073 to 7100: 4.1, 14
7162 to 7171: 1.5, 11.7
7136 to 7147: 3.2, 10.5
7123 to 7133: 2.8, 11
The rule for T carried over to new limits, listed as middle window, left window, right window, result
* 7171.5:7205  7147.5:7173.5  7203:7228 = -1.8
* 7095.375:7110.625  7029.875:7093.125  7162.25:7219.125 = 2.7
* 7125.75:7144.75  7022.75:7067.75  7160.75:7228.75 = 6.2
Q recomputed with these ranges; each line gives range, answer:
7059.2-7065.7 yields 14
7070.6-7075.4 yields 15.2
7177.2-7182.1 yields 12.4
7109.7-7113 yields 13.4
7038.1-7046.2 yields 18.8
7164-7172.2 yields 12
